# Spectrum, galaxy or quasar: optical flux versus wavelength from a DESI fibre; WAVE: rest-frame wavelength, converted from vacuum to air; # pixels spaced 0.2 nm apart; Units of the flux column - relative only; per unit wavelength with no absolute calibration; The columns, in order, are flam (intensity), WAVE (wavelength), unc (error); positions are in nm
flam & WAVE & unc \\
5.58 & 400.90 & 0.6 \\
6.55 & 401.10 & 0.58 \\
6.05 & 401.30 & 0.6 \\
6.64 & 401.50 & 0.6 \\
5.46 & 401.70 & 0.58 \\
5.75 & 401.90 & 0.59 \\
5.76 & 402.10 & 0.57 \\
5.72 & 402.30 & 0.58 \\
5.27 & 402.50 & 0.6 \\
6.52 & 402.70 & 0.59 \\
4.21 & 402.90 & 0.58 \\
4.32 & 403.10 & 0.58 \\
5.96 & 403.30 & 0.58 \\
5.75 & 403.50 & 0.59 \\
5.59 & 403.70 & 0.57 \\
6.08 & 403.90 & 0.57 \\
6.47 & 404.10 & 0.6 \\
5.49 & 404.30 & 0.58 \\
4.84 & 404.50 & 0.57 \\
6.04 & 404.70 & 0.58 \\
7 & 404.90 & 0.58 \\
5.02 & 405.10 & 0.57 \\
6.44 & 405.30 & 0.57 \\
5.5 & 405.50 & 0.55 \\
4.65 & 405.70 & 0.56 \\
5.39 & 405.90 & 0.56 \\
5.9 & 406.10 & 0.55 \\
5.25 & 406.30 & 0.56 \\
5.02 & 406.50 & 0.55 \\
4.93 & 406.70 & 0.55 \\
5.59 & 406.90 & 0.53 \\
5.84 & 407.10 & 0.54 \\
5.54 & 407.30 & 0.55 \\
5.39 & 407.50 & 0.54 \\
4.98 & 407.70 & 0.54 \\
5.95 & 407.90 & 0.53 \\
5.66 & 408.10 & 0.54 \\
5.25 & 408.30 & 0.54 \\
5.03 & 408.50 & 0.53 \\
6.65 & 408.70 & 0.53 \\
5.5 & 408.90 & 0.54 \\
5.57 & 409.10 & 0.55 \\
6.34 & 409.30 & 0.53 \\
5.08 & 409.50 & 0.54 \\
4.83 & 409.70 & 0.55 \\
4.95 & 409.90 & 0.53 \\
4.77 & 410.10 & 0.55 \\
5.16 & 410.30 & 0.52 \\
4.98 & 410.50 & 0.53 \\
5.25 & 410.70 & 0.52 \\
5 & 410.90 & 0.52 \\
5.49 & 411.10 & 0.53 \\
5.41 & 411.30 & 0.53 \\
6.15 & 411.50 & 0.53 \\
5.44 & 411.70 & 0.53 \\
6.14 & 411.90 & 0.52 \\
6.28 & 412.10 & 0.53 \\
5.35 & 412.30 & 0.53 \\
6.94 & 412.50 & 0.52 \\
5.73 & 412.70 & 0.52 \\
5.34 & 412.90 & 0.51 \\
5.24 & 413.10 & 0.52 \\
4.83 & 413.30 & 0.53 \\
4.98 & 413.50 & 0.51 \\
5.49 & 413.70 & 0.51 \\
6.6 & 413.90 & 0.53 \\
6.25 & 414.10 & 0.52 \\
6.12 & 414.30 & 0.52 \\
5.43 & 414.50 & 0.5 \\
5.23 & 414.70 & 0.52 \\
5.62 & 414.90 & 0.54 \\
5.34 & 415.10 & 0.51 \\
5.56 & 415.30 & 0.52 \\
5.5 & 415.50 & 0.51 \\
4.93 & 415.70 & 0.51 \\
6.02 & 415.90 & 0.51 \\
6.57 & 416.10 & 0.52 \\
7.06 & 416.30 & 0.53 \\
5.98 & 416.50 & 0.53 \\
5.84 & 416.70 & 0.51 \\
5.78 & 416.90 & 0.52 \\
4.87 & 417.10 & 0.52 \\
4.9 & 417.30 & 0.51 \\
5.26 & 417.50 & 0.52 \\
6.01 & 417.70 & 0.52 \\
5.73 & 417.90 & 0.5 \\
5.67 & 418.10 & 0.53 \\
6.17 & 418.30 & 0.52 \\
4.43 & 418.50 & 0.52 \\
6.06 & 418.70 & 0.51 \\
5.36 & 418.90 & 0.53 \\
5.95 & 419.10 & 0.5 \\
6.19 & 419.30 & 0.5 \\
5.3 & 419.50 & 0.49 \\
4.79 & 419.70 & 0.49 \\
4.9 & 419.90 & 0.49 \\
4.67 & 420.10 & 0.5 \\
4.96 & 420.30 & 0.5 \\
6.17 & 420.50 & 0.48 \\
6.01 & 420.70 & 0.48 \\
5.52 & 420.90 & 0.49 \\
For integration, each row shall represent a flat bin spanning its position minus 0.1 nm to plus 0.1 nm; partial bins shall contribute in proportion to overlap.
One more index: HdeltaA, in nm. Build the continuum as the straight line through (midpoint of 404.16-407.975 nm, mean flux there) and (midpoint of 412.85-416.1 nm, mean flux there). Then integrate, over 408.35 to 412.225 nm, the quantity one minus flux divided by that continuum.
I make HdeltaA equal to 0.05 nm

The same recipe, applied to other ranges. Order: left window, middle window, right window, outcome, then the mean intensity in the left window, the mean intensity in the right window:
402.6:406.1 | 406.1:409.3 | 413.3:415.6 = 0.05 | 5.61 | 5.61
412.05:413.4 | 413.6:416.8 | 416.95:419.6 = -0.14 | 5.65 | 5.54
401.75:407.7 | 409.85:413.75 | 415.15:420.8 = 0.08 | 5.55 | 5.59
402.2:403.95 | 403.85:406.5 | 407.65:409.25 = -0.07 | 5.47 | 5.62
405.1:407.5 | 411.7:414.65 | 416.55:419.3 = -0.12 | 5.44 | 5.57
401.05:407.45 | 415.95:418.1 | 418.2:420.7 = -0.13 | 5.63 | 5.44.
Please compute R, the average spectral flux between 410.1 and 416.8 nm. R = 5.66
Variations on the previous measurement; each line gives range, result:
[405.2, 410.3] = 5.43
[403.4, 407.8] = 5.58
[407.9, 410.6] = 5.39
